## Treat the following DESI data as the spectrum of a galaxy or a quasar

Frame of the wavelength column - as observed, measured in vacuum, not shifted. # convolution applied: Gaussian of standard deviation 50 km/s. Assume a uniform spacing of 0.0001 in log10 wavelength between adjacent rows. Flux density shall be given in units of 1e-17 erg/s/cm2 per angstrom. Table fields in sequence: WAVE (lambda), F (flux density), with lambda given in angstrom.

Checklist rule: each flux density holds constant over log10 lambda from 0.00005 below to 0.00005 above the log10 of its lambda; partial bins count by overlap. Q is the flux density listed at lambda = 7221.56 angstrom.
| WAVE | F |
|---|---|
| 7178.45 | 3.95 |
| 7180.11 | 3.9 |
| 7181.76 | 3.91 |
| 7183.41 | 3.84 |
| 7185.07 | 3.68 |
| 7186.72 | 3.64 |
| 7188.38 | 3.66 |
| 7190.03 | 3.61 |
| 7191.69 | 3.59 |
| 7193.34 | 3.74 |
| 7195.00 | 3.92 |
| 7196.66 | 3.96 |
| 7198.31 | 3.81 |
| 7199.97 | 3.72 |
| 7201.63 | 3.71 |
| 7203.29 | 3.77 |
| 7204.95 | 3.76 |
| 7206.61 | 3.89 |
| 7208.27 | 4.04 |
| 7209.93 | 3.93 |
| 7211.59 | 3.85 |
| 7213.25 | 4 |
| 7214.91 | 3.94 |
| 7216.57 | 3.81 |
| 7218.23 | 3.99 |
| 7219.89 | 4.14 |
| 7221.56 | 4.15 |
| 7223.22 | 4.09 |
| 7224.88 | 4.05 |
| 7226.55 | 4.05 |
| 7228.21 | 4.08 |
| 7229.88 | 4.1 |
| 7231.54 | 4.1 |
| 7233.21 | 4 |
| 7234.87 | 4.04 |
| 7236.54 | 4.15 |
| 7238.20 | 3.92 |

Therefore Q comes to 4.15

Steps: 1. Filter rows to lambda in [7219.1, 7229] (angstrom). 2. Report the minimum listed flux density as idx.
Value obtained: 4.05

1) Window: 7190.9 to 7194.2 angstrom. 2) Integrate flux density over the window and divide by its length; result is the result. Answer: 3.67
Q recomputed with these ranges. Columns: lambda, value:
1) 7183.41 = 3.84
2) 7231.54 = 4.1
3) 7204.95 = 3.76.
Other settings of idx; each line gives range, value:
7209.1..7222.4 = 3.81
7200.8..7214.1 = 3.71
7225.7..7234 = 4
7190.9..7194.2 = 3.59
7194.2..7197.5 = 3.92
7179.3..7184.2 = 3.84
